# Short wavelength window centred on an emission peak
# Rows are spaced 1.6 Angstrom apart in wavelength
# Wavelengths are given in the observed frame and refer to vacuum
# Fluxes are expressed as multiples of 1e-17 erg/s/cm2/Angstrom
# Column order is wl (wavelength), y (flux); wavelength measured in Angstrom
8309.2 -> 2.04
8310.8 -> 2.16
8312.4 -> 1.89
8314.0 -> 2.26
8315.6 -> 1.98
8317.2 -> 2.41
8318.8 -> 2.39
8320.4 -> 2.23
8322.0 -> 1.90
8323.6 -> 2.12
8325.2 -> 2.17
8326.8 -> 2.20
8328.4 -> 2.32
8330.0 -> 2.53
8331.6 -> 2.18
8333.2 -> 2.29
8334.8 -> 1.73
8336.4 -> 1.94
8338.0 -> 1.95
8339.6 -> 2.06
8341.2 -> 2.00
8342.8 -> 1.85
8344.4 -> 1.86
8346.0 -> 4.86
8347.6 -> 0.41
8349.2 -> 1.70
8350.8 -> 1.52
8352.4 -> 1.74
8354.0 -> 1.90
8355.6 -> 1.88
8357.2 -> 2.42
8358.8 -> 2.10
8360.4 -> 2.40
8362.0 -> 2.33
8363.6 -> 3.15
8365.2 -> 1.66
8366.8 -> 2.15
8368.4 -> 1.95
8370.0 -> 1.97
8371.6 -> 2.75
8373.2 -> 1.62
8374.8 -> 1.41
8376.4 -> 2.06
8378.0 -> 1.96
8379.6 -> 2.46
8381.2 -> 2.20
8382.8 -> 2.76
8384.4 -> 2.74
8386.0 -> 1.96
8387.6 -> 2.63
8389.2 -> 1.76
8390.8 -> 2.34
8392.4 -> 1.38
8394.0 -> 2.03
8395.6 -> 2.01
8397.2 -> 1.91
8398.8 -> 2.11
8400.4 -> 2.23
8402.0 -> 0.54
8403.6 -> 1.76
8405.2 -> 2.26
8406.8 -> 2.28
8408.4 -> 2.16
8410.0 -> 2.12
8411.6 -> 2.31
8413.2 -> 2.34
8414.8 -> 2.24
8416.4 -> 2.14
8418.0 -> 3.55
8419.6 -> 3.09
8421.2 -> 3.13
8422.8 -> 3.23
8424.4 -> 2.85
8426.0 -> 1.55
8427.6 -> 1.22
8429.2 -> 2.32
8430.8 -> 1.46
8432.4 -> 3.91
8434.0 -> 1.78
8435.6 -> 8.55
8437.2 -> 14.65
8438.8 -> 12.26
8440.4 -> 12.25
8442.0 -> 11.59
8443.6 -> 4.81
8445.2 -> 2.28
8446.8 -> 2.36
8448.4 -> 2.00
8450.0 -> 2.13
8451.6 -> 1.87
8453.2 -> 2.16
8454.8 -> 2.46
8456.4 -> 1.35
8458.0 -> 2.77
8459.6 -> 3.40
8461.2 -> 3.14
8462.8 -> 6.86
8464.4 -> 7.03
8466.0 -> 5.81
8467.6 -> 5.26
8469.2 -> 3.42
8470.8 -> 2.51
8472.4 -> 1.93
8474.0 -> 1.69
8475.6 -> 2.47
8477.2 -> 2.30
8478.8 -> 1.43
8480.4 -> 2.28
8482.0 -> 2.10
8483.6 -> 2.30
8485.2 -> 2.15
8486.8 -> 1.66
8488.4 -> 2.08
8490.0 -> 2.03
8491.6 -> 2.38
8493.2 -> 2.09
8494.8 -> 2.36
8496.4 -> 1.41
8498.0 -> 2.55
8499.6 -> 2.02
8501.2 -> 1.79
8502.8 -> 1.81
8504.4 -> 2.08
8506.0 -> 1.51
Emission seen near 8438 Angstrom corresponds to Halpha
